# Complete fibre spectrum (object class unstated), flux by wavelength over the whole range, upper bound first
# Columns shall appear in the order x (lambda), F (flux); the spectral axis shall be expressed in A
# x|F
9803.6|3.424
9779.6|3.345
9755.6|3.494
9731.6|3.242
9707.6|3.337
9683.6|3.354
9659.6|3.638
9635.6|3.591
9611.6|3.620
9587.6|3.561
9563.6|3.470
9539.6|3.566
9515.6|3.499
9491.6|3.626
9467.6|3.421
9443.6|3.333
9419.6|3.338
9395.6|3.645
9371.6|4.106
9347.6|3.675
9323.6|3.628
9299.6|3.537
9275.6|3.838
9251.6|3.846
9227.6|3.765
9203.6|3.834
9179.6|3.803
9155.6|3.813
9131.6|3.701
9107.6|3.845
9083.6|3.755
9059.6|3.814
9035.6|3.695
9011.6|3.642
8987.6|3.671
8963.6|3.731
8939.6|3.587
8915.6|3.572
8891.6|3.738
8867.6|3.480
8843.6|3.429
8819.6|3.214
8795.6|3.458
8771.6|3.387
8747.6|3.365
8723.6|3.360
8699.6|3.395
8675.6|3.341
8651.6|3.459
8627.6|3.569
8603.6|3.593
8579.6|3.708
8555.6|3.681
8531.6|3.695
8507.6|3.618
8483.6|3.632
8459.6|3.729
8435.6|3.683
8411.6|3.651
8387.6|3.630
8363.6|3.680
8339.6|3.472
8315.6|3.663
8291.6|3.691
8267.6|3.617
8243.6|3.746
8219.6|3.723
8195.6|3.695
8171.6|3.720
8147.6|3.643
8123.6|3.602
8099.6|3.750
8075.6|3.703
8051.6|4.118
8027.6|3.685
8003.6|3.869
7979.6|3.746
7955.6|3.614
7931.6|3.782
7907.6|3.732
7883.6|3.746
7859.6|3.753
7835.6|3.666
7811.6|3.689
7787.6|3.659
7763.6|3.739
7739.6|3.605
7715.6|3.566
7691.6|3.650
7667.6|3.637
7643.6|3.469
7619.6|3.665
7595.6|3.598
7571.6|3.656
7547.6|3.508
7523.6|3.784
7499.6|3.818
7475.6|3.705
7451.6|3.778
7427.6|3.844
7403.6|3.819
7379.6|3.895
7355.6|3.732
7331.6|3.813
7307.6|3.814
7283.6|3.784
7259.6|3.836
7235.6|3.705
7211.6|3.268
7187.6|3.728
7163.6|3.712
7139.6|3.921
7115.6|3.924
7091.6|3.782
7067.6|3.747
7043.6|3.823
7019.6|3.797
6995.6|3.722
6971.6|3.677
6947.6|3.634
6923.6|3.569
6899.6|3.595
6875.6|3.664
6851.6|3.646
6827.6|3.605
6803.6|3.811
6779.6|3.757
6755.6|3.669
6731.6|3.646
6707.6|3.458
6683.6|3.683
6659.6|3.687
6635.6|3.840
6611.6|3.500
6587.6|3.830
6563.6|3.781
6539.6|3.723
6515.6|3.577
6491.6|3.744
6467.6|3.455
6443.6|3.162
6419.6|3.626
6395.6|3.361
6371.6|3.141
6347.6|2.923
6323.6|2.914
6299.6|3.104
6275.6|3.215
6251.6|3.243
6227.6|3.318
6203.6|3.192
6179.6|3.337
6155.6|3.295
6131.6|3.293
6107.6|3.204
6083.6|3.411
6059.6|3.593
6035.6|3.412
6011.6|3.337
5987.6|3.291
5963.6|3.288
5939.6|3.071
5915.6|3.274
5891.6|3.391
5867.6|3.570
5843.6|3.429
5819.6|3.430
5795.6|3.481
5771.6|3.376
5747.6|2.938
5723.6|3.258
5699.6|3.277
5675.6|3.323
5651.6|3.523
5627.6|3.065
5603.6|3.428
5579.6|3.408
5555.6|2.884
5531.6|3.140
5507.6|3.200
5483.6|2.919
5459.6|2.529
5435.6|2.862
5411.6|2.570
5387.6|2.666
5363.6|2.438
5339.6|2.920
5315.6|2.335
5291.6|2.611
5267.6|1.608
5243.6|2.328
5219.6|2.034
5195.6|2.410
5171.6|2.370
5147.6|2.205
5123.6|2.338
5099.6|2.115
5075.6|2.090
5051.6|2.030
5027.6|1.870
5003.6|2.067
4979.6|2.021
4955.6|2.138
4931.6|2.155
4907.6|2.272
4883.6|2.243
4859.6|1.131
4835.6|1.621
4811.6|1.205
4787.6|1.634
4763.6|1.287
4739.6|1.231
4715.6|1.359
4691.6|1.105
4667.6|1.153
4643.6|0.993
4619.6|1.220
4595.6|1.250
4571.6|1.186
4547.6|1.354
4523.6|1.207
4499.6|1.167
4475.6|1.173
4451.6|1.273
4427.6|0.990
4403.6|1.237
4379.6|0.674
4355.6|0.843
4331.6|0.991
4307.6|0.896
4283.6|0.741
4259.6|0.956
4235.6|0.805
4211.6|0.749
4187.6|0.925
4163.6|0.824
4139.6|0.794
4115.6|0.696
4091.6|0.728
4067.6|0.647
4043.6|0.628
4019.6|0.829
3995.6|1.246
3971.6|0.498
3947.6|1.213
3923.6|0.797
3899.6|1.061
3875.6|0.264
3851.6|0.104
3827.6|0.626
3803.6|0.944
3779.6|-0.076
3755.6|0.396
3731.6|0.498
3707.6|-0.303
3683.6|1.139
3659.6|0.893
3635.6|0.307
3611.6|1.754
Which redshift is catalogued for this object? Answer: 0.22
